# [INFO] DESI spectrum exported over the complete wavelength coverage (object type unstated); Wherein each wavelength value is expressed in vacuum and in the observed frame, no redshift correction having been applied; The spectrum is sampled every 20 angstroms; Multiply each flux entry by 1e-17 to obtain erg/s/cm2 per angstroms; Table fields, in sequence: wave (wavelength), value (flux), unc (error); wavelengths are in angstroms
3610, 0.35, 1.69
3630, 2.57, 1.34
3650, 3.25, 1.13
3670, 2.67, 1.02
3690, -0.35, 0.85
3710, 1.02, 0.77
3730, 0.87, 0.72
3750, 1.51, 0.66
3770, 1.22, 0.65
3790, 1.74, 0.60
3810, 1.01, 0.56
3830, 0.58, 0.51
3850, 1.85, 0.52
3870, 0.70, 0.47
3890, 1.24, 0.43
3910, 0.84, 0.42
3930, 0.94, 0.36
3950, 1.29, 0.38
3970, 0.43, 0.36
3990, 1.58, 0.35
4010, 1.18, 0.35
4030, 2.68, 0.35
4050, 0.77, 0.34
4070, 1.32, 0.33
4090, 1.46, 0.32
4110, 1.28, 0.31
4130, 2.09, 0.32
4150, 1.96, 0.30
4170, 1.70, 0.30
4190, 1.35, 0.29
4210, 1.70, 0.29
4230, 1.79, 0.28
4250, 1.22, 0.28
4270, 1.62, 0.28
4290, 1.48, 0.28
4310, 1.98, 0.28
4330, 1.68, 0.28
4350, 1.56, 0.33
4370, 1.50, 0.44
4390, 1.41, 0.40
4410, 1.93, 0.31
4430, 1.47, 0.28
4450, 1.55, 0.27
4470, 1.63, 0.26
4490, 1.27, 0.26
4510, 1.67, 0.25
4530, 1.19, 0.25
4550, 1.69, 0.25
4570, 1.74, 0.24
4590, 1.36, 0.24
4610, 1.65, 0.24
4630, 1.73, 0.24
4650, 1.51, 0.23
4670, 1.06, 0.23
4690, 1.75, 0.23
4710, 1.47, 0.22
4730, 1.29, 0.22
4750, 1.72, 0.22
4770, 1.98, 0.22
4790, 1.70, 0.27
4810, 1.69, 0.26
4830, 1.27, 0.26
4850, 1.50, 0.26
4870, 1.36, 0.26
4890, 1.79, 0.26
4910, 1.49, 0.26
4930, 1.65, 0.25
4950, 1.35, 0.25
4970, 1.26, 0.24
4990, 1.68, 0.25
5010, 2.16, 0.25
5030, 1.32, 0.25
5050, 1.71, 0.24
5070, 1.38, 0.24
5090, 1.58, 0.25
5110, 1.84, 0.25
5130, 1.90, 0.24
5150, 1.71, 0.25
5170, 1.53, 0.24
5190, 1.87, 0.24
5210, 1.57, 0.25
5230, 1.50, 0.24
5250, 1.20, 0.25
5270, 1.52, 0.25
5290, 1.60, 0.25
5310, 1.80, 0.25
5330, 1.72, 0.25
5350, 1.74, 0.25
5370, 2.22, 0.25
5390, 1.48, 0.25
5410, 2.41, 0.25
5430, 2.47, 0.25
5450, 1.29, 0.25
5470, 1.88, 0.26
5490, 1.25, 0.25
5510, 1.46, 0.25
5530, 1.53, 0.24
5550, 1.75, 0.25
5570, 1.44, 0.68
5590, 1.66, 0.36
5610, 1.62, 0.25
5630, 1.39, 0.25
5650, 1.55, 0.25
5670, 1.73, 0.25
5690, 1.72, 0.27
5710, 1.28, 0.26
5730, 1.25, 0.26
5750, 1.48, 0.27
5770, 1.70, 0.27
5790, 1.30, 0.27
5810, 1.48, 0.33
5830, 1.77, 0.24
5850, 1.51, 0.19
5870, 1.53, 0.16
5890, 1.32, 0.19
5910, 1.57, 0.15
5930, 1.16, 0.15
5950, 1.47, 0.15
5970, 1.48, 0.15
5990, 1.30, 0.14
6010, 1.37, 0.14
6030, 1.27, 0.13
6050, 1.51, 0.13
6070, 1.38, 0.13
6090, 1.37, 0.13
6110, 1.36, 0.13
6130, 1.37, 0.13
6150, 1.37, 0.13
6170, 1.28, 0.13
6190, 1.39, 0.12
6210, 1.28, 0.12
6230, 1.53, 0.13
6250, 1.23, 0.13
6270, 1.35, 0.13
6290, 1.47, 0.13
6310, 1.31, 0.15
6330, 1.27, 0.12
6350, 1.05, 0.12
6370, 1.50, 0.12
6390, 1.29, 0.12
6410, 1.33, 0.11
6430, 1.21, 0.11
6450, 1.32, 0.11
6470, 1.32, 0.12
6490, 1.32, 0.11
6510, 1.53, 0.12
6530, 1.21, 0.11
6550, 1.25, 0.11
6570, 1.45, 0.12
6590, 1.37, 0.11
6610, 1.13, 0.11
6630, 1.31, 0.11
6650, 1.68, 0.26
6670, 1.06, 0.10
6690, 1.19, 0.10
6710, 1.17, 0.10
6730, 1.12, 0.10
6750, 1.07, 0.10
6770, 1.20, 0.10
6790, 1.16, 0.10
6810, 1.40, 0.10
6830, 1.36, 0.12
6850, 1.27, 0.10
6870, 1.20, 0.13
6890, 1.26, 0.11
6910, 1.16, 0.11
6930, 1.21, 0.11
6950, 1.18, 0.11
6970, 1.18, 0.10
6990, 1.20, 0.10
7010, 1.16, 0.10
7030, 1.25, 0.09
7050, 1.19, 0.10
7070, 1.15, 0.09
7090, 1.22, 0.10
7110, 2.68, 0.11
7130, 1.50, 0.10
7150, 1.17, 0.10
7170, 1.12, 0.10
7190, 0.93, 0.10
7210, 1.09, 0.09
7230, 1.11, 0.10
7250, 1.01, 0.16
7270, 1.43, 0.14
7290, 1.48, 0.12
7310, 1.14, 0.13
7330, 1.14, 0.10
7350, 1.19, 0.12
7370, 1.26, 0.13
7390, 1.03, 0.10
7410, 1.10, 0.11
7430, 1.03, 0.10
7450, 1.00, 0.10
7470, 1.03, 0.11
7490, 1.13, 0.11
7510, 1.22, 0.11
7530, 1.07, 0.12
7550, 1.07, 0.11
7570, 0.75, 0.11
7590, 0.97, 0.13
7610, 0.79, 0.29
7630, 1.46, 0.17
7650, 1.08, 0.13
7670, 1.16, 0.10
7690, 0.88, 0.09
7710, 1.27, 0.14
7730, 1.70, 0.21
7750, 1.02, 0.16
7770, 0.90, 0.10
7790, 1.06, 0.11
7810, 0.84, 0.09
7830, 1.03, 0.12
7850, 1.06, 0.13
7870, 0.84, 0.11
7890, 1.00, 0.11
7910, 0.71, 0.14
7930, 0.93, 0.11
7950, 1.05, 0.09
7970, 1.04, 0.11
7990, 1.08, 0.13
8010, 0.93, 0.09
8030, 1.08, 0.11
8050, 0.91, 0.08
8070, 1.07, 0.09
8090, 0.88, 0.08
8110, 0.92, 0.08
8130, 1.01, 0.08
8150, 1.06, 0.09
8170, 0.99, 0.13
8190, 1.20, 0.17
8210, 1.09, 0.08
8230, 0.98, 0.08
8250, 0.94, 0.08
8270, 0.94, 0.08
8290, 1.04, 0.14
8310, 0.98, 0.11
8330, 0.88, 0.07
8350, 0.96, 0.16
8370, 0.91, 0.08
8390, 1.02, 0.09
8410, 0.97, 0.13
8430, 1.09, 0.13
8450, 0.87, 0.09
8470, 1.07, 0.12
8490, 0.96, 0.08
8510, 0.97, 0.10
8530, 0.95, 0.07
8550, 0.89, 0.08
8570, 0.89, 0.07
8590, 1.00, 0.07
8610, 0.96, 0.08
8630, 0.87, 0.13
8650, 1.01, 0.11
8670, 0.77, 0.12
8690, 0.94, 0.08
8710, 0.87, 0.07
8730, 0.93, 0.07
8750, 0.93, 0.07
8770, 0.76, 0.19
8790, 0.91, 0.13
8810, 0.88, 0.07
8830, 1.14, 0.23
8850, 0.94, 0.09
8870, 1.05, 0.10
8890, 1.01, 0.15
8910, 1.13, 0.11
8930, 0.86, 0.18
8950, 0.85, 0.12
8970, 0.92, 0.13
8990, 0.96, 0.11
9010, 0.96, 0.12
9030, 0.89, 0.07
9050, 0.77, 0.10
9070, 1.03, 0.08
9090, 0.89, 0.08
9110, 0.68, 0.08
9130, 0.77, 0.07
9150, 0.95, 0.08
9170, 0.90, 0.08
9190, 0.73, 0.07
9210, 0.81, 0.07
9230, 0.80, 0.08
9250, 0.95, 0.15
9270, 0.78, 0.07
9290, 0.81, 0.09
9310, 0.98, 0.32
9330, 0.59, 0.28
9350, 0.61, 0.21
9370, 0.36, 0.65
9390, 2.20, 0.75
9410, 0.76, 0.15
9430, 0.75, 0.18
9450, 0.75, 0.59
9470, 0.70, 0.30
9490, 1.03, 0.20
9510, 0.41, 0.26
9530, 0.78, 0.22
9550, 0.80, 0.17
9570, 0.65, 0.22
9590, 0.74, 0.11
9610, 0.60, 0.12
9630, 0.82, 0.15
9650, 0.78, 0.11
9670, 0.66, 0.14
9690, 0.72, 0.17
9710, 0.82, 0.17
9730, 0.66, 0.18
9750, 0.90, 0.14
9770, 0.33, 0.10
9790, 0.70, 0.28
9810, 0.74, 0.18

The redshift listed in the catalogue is 0.082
